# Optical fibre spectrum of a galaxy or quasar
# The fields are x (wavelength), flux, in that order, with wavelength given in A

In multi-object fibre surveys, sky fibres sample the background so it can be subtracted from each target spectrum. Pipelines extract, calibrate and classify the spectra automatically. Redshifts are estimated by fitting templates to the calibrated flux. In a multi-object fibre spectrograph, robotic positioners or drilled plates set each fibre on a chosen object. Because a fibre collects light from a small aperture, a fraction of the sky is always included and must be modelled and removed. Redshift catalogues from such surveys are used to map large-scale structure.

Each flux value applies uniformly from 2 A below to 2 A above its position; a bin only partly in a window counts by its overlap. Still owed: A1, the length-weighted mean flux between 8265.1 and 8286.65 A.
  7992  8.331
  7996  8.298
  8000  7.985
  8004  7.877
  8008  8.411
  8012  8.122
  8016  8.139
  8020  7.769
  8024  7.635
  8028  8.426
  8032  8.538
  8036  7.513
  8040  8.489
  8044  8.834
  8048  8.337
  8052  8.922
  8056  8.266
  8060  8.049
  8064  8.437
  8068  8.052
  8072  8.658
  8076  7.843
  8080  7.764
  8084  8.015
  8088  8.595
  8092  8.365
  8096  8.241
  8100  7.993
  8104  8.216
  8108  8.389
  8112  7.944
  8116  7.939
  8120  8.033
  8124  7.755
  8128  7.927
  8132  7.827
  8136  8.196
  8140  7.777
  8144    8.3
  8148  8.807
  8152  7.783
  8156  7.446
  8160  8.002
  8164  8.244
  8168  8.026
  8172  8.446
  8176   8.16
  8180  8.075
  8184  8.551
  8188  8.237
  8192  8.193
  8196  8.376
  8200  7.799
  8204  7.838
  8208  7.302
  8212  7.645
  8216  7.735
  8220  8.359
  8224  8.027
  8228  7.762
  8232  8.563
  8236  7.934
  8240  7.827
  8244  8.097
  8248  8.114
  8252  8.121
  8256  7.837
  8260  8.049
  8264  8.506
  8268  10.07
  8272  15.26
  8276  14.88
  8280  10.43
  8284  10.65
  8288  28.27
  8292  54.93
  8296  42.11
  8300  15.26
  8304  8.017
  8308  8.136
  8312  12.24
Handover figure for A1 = 12.6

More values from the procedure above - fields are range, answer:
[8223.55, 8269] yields 8.21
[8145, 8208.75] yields 8.1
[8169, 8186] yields 8.29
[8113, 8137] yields 7.94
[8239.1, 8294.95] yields 15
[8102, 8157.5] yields 8.03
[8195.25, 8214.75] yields 7.75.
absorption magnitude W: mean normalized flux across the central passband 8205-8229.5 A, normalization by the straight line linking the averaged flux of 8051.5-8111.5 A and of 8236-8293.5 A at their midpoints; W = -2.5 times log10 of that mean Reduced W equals 0.50 mag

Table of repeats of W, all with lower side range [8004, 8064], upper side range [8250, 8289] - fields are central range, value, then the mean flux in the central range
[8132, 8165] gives 0.232 mag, 8.05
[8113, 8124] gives 0.197 mag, 7.94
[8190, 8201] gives 0.293 mag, 8.15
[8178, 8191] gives 0.259 mag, 8.28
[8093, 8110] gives 0.129 mag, 8.22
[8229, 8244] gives 0.363 mag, 8.08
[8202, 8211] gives 0.389 mag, 7.58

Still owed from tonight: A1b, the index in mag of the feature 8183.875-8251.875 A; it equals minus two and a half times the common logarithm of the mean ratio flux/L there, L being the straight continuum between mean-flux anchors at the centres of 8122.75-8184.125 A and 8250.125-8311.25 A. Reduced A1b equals 0.46 mag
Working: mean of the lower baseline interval 8.07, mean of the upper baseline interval 16.6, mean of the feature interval 8.01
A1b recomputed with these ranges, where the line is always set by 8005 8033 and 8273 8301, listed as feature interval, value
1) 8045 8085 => 0.31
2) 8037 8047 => 0.13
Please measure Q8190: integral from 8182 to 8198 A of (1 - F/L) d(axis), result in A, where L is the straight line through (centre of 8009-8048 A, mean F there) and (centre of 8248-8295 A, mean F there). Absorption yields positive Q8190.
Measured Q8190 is 6.2 A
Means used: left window 8.18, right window 16.3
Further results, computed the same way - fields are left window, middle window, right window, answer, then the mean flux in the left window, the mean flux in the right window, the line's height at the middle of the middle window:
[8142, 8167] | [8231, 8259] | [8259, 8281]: 6.8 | 8.09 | 11.4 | 10.7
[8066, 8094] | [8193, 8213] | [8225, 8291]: 4.8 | 8.18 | 11.3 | 10.3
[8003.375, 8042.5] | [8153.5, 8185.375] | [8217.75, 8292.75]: 7.4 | 8.11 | 12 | 10.6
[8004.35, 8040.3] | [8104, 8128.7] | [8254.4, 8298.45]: 8.5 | 8.09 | 19.2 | 12.2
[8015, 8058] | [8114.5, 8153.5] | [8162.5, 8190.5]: 1.0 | 8.26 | 8.25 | 8.25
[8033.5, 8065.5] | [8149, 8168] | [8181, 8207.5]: 0.6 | 8.36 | 8.11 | 8.17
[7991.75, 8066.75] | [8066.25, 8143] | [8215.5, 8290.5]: 7.9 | 8.23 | 10.6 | 9.02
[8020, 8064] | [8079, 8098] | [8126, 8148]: -0.1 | 8.28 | 8.08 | 8.18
